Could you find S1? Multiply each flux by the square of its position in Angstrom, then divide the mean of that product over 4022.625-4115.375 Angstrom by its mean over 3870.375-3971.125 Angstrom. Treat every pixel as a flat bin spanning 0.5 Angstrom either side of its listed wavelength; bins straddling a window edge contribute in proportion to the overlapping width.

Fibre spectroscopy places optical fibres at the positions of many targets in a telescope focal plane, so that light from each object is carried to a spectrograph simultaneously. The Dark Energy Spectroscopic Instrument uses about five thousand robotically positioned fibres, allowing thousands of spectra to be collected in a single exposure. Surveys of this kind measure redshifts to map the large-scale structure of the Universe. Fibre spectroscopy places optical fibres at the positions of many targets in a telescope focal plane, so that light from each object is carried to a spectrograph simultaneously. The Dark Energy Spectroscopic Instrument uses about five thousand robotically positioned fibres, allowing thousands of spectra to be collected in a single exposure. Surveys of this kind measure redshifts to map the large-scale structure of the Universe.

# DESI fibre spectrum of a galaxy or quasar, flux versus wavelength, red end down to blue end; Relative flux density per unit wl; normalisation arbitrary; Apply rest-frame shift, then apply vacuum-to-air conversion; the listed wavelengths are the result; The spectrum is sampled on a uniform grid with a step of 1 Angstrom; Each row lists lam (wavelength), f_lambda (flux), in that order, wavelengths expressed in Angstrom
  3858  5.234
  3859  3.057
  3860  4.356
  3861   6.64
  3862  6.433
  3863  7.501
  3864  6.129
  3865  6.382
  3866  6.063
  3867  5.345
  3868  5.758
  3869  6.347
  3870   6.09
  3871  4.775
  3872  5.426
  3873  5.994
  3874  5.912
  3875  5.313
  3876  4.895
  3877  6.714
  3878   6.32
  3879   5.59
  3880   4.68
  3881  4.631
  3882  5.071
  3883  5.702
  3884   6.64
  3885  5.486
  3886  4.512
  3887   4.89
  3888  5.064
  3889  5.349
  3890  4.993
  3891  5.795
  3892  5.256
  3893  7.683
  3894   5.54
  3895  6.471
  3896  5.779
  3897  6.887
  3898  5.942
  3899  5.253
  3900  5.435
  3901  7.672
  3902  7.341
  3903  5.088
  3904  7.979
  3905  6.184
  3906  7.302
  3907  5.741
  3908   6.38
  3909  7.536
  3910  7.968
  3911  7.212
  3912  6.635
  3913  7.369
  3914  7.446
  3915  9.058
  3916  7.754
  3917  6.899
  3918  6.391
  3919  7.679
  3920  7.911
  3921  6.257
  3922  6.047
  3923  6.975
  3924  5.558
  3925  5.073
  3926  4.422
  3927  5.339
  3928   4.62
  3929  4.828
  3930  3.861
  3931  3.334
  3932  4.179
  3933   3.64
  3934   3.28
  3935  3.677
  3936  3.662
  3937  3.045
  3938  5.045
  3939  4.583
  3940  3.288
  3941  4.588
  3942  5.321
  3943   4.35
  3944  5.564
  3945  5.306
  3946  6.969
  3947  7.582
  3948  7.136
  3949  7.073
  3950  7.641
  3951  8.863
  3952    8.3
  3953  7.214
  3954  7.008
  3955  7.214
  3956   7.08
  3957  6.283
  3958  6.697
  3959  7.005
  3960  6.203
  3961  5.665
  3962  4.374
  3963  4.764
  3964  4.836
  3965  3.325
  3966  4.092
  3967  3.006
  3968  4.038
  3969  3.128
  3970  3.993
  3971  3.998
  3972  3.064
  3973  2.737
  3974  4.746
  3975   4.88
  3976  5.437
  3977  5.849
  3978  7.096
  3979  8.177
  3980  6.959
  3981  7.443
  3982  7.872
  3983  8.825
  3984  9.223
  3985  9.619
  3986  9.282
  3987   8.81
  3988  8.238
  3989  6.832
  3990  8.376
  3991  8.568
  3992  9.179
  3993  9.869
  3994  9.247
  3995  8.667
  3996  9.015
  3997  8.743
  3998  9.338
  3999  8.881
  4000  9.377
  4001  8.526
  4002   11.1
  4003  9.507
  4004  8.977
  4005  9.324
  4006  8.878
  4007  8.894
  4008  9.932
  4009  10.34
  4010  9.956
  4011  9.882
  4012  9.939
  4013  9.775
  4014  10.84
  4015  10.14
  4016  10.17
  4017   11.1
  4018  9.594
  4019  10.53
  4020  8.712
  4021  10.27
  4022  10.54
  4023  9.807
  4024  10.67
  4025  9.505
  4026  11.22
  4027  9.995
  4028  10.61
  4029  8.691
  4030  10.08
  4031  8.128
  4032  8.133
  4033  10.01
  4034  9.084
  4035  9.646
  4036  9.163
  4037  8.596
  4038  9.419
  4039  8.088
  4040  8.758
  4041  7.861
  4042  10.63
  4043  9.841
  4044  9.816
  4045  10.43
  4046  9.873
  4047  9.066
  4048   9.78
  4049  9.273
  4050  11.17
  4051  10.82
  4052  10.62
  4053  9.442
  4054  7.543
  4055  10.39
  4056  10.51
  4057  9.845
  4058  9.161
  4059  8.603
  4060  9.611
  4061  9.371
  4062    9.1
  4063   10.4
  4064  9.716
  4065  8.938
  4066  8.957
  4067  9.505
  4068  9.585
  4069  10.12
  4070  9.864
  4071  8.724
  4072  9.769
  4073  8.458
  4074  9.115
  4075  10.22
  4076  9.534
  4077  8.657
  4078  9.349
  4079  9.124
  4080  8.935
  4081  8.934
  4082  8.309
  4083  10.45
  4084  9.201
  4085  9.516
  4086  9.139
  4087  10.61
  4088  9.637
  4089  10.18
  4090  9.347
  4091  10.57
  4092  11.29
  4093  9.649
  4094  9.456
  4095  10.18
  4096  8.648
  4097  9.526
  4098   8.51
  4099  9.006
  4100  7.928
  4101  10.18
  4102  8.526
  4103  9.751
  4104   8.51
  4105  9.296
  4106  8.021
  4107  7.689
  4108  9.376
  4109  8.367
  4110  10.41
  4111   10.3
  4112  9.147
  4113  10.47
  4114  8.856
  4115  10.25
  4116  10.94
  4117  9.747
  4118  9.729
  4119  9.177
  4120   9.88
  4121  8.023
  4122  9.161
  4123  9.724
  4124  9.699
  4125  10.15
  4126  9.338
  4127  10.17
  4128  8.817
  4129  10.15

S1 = 1.8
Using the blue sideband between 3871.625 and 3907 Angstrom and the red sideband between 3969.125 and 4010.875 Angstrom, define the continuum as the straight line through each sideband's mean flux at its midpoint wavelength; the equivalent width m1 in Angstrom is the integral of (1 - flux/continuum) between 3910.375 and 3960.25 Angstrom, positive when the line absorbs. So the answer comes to 6.1 Angstrom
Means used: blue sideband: 5.85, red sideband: 7.97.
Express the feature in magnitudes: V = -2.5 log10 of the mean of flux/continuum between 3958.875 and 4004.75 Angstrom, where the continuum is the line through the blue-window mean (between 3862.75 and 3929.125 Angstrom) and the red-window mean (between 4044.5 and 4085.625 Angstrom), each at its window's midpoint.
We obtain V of 0.13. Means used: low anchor 6.13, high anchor 9.51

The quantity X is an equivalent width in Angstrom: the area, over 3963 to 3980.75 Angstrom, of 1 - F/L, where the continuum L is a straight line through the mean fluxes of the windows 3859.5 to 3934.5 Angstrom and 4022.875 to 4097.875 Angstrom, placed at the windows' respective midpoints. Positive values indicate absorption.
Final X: 6.8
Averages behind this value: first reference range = 5.95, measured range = 4.71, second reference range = 9.54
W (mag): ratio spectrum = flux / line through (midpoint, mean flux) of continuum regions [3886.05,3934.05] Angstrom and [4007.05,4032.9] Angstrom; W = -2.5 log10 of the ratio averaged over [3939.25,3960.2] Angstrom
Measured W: 0.16 mag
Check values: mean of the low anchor 6.08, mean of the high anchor 9.93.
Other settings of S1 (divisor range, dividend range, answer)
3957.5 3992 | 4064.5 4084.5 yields 1.59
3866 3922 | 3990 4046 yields 1.64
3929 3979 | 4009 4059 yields 1.94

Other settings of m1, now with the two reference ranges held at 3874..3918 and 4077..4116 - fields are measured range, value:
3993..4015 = -4.36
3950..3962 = 0.34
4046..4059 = -1.59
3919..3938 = 5.28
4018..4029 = -2.47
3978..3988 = -1.04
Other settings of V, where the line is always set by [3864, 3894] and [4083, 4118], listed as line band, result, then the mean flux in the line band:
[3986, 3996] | -0.15 mag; 8.69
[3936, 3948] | 0.30 mag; 5.09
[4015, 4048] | -0.16 mag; 9.64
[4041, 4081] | -0.09 mag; 9.56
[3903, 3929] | -0.07 mag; 6.64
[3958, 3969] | 0.43 mag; 4.75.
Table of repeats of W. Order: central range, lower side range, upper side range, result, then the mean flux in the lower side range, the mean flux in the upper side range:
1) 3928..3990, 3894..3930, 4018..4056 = 0.32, 6.48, 9.64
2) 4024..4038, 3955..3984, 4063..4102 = -0.24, 5.51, 9.44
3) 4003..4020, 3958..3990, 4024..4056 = -0.22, 5.97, 9.57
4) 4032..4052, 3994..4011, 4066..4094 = -0.01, 9.35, 9.54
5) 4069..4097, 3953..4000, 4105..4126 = -0.08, 6.72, 9.45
